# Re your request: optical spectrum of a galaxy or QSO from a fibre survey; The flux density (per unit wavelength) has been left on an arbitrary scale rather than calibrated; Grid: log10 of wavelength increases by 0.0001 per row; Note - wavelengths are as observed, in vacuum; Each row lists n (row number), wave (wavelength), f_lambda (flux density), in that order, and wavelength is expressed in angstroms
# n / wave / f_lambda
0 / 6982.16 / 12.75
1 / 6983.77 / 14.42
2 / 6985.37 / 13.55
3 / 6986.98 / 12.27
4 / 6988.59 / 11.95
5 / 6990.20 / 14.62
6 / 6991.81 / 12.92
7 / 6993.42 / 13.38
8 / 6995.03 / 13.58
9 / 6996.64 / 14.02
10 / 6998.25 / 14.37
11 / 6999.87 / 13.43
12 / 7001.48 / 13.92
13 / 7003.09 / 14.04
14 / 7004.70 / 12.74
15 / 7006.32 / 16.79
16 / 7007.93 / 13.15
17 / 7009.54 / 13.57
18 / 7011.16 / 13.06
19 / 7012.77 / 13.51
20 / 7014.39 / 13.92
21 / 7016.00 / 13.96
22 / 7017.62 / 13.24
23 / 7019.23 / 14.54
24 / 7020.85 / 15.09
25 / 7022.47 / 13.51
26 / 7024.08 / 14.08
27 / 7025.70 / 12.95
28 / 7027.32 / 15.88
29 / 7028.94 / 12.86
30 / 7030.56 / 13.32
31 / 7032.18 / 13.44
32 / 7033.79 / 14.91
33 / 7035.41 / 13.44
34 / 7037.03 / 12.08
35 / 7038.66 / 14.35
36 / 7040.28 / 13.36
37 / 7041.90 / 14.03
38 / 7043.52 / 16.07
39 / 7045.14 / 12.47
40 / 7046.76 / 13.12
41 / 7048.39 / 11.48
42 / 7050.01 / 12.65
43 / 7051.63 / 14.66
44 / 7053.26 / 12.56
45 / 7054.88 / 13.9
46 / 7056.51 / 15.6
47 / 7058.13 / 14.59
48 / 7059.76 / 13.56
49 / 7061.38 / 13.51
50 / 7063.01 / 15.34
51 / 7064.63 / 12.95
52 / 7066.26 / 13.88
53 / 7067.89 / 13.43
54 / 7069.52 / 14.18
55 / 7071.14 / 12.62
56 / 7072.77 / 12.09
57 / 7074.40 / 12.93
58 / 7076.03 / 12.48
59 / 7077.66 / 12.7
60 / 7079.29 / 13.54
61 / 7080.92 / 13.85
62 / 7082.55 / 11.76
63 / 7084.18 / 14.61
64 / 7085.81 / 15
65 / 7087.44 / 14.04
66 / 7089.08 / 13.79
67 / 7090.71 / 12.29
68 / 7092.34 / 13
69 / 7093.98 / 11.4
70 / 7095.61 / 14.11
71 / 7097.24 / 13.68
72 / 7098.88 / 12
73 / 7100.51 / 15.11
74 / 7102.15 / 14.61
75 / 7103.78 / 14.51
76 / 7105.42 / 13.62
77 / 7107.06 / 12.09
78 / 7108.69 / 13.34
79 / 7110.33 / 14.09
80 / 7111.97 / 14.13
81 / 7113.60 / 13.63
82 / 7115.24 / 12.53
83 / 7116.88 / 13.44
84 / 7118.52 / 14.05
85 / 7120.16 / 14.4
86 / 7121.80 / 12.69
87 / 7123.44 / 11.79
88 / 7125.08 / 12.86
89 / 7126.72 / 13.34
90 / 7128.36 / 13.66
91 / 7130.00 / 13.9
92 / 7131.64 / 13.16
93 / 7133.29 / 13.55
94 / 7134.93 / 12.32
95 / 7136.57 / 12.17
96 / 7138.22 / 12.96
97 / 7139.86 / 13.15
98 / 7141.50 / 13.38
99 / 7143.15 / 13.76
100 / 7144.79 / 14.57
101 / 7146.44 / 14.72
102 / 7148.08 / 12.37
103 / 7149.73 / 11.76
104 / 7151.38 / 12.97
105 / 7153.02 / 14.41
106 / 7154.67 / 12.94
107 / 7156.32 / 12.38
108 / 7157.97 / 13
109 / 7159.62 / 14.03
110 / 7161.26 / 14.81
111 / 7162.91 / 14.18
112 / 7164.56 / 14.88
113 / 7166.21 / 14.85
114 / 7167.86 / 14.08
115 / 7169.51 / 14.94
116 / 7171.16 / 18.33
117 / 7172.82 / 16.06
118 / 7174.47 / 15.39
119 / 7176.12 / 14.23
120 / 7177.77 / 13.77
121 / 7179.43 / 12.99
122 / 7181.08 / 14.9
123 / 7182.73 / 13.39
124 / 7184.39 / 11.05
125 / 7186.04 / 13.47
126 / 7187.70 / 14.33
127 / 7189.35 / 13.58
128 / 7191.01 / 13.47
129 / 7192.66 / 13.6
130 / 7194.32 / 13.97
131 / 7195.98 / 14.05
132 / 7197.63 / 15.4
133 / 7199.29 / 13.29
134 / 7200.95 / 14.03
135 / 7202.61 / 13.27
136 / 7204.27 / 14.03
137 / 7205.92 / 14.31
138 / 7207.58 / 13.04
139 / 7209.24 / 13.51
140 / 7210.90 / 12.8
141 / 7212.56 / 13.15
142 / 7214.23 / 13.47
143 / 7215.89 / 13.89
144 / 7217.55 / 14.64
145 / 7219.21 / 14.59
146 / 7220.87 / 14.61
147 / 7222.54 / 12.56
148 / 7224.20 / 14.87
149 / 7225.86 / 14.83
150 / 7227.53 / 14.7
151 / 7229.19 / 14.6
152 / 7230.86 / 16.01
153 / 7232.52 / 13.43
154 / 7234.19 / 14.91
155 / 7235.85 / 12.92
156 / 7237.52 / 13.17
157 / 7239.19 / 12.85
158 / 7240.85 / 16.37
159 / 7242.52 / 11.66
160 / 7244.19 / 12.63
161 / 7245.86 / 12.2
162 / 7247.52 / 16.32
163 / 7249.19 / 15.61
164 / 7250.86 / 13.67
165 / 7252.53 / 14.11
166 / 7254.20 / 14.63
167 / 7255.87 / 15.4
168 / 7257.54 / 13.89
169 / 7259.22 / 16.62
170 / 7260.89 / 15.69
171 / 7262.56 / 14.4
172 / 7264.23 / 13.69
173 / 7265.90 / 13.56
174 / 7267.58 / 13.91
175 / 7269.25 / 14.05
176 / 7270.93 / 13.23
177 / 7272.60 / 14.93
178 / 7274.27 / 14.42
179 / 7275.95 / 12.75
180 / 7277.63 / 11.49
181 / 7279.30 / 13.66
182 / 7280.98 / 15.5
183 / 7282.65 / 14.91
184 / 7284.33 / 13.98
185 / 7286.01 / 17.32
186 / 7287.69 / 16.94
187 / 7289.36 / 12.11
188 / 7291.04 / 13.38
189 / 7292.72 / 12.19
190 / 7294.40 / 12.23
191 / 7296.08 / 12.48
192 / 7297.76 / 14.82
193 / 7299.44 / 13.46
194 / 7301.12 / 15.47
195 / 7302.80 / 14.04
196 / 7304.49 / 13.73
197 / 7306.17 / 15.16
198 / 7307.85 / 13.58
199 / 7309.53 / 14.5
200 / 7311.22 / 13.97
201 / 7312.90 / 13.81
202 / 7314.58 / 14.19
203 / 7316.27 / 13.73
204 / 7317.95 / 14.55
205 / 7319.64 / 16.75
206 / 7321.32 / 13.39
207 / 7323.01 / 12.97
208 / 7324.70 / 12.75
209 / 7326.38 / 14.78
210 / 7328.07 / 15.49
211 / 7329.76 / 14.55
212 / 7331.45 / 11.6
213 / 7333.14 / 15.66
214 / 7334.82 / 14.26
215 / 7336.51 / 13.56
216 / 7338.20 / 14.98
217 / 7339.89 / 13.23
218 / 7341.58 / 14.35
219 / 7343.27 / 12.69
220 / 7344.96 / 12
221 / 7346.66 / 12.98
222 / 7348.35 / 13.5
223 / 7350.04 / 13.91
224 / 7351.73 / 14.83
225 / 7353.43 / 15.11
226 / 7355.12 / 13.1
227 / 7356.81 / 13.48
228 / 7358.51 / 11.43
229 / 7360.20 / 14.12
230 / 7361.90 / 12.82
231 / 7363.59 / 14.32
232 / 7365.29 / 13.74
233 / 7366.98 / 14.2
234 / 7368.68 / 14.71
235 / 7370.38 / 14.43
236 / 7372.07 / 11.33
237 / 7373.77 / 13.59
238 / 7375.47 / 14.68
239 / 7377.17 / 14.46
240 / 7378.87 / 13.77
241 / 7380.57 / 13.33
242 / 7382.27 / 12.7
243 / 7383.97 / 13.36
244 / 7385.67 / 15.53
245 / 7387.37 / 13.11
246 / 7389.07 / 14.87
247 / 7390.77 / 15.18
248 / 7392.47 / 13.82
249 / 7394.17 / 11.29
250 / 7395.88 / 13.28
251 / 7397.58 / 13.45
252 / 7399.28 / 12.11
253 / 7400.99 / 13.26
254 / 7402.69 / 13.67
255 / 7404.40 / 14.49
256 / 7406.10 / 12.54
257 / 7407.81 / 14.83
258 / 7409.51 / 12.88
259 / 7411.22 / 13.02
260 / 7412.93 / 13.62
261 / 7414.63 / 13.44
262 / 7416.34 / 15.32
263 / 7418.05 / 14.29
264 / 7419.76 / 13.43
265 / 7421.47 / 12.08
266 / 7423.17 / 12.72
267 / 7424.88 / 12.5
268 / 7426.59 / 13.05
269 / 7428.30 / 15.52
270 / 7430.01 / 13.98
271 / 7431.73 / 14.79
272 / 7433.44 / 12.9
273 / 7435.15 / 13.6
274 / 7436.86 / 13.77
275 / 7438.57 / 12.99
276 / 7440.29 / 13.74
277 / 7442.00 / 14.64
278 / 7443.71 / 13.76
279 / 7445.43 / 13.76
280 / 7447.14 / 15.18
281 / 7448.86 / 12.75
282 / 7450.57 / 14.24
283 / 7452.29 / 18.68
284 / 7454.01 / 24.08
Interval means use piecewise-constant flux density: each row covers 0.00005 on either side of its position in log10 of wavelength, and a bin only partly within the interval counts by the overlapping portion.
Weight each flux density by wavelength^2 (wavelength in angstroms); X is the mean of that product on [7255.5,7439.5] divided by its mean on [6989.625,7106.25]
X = 1.1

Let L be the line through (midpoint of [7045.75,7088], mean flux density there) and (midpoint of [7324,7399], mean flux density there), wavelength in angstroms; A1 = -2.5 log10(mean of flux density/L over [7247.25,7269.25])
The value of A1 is -0.08 mag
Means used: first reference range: 13.5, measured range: 14.7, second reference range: 13.7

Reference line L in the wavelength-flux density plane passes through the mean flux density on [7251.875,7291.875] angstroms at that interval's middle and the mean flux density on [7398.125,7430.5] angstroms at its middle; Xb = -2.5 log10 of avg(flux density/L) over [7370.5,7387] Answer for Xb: 0.005 mag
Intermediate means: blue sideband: 14.4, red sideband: 13.5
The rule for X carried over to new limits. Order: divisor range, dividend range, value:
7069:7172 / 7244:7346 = 1.09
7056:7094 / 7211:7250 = 1.09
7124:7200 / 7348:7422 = 1.05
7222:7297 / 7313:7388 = 1.00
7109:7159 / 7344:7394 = 1.10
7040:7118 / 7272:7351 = 1.10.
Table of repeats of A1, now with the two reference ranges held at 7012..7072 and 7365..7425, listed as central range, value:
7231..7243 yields -0.01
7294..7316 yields -0.03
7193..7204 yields -0.02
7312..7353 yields -0.03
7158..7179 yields -0.09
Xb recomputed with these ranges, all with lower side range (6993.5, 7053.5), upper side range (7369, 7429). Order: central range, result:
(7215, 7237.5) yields -0.05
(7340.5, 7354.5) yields 0.00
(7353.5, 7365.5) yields 0.02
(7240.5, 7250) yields -0.03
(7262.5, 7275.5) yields -0.03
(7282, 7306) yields -0.04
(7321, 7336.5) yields -0.03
